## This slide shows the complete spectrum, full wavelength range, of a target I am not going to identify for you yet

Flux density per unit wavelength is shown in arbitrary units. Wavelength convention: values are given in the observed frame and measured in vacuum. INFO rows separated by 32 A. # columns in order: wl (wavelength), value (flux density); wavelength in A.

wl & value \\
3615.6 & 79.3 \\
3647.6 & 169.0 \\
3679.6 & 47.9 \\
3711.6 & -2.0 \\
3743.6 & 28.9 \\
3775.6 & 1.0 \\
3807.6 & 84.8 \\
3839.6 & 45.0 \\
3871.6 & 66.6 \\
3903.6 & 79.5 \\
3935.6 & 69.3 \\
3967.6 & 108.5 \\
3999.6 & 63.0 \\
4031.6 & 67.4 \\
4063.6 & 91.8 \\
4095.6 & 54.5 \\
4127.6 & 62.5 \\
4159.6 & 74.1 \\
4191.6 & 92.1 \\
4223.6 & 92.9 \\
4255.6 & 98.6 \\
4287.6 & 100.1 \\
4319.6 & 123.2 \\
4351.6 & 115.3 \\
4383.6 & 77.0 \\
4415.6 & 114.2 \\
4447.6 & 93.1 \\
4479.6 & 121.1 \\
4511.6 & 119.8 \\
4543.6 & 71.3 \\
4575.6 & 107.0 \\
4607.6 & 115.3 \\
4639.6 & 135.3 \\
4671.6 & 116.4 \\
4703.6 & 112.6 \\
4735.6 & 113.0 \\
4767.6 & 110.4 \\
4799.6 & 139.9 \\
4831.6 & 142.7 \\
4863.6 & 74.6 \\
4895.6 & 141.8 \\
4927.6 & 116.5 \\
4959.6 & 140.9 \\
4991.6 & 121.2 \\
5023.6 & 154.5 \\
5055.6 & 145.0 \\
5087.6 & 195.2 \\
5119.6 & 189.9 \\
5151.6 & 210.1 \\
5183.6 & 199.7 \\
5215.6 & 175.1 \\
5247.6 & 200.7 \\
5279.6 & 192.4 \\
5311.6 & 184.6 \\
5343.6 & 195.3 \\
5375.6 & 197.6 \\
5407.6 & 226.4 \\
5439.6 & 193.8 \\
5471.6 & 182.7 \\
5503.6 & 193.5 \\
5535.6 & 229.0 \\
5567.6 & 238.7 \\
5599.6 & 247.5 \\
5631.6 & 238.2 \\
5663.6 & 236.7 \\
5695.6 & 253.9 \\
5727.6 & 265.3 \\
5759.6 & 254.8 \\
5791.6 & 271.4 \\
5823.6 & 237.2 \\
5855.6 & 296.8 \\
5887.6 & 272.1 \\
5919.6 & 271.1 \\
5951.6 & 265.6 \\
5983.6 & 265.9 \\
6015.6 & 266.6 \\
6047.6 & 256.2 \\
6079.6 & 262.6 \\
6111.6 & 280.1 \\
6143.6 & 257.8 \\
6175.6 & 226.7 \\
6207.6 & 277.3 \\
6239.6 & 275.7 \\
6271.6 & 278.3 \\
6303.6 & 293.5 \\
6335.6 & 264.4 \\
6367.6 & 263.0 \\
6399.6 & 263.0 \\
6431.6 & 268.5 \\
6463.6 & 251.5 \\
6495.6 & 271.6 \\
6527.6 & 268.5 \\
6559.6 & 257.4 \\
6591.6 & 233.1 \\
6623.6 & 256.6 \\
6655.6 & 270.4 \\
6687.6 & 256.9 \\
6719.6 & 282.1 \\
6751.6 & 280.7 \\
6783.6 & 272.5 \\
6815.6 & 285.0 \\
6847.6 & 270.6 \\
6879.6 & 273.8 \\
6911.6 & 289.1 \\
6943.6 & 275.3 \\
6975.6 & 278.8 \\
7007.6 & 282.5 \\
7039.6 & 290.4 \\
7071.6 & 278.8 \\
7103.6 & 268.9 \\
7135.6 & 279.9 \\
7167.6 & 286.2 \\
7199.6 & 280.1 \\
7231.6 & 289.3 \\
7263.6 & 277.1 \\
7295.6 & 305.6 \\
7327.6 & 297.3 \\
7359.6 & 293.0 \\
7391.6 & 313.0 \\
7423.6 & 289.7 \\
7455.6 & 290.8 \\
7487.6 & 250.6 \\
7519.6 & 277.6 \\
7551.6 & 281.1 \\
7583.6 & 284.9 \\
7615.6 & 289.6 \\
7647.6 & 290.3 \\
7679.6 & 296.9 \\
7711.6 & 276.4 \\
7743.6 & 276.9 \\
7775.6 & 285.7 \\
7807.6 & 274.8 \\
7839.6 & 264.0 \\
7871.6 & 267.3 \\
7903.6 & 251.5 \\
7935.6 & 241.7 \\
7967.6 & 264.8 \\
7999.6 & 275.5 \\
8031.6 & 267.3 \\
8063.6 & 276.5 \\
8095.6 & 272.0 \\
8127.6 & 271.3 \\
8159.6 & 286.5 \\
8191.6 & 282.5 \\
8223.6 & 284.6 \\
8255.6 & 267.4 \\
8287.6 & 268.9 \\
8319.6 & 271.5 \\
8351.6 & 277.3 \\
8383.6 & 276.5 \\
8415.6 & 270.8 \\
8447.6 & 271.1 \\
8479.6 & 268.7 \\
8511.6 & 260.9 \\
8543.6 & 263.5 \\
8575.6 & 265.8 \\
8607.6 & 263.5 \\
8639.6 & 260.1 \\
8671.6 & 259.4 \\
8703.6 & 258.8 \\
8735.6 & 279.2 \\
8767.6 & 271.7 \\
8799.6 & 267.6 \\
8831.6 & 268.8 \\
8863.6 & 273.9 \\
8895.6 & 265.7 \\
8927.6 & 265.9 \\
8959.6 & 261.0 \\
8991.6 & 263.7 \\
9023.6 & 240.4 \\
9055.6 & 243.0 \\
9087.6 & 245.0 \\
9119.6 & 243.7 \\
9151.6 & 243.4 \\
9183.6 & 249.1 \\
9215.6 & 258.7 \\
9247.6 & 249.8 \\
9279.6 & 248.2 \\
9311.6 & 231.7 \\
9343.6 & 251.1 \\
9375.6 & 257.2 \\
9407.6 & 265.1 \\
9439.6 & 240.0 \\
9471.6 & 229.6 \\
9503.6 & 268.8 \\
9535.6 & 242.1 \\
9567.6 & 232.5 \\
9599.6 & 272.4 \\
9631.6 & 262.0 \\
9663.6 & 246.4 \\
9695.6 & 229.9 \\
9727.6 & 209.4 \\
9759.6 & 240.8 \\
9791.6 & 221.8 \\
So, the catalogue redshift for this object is 0.27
